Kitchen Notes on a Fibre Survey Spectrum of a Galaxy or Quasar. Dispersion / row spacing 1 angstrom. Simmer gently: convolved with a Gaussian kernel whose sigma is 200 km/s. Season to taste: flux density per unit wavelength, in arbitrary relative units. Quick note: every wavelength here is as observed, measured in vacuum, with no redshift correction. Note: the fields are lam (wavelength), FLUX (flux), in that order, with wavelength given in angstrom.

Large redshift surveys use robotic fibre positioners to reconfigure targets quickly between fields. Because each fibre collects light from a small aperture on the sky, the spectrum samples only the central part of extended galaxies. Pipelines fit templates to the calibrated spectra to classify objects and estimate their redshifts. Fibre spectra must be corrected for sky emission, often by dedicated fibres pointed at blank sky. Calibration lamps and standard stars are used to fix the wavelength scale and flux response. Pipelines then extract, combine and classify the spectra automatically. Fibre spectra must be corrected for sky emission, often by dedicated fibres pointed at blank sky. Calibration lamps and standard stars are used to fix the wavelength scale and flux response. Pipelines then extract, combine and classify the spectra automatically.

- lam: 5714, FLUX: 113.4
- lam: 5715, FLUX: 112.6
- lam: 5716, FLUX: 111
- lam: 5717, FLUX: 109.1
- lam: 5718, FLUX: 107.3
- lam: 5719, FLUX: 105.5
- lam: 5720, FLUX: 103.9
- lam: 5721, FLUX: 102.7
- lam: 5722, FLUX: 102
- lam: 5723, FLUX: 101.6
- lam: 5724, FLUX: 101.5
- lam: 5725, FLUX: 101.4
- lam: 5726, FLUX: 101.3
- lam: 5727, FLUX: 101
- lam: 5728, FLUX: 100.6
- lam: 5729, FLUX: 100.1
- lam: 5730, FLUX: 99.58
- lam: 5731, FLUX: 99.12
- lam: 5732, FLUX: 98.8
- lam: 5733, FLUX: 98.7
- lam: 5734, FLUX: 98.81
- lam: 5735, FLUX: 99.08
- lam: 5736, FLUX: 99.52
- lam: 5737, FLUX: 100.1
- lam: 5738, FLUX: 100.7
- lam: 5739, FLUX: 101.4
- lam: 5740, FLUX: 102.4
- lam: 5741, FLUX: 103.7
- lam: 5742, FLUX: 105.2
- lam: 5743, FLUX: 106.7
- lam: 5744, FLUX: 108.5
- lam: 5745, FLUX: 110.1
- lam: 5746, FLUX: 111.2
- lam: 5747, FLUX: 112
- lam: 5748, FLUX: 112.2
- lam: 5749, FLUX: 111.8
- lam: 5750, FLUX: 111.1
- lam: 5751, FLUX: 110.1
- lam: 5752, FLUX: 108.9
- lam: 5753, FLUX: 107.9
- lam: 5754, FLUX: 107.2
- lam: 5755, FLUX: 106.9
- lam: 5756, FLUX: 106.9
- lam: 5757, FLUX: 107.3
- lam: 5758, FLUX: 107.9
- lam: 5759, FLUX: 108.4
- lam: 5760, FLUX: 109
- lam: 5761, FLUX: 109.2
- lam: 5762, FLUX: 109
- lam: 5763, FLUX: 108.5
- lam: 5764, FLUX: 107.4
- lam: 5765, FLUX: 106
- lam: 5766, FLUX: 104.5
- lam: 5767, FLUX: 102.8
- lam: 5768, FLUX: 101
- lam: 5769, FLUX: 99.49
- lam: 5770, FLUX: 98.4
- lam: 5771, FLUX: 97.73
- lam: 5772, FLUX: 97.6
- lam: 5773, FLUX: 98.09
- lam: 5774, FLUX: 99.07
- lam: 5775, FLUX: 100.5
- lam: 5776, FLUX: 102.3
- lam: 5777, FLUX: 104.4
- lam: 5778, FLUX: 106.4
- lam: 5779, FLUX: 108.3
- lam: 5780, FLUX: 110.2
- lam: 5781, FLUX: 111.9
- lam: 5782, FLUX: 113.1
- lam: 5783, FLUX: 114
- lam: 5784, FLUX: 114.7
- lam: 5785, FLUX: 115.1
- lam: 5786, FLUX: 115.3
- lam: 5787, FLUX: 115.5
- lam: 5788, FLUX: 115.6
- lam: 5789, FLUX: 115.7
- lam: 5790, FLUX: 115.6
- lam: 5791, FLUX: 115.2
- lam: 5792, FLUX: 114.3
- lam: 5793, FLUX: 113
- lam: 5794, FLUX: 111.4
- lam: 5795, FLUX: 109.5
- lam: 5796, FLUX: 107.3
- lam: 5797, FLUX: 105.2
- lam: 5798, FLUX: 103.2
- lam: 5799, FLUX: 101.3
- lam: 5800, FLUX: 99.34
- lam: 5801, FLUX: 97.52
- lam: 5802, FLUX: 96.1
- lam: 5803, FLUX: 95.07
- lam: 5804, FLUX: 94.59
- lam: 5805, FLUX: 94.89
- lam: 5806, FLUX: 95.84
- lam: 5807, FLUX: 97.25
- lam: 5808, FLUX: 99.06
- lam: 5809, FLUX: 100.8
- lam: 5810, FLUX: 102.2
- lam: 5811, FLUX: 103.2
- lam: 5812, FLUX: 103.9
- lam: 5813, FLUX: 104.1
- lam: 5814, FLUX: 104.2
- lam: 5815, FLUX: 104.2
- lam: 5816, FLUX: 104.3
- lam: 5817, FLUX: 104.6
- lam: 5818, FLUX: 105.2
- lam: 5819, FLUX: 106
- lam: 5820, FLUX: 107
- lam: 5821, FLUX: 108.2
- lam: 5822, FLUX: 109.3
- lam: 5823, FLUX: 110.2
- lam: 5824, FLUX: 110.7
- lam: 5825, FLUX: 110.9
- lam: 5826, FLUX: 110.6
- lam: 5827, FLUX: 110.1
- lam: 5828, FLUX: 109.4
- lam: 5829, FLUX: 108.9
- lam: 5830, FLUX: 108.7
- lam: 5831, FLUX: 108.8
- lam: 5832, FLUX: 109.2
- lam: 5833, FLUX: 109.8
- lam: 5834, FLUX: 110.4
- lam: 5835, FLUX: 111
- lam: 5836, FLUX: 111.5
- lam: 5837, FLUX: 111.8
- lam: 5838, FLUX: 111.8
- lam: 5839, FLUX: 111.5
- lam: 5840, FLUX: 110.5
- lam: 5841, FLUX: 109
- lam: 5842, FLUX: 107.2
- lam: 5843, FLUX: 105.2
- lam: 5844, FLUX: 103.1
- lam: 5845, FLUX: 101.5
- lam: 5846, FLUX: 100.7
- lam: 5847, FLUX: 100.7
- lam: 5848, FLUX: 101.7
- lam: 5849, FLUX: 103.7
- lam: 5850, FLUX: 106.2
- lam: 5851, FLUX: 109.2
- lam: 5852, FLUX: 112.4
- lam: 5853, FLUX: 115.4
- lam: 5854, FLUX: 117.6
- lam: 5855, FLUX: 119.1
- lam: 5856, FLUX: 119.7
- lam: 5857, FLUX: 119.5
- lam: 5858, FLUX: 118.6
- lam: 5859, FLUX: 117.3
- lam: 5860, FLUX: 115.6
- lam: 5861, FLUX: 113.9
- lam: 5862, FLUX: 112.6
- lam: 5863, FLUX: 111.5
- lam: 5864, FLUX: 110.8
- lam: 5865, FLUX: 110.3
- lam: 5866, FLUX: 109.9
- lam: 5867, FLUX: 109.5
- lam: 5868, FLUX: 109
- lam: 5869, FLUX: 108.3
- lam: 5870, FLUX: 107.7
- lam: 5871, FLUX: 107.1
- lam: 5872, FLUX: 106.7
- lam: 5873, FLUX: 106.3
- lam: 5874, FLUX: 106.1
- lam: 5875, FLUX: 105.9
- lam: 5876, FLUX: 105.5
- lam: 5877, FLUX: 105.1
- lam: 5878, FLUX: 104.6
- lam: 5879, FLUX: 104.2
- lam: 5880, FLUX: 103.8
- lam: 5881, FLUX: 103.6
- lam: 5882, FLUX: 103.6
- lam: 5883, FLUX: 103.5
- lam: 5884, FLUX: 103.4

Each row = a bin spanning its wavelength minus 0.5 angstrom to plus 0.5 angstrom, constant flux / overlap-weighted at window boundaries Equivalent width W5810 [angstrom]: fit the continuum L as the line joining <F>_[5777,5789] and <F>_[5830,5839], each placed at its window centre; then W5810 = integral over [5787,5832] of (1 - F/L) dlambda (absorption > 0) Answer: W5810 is 2.25 angstrom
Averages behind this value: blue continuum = 113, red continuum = 110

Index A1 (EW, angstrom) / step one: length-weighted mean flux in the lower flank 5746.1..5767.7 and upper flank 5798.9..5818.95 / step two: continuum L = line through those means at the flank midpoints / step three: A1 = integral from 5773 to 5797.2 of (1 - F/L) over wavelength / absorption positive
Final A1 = -1.5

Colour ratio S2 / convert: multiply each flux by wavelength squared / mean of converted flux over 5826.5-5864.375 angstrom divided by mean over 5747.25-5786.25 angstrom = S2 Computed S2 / 1.06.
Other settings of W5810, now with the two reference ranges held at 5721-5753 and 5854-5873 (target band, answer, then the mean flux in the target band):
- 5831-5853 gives 0.7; 108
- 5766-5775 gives 0.6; 99.6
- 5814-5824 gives 0.3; 107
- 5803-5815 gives 1.0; 100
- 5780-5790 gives -0.7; 114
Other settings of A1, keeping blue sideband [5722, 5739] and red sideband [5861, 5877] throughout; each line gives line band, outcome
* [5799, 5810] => 0.8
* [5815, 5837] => -0.6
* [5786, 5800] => -0.9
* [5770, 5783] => -0.2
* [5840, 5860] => -0.5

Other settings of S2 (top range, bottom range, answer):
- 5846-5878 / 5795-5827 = 1.09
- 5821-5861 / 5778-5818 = 1.05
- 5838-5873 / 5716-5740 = 1.13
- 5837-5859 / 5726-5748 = 1.11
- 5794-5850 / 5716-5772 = 1.03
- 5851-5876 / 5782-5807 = 1.07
